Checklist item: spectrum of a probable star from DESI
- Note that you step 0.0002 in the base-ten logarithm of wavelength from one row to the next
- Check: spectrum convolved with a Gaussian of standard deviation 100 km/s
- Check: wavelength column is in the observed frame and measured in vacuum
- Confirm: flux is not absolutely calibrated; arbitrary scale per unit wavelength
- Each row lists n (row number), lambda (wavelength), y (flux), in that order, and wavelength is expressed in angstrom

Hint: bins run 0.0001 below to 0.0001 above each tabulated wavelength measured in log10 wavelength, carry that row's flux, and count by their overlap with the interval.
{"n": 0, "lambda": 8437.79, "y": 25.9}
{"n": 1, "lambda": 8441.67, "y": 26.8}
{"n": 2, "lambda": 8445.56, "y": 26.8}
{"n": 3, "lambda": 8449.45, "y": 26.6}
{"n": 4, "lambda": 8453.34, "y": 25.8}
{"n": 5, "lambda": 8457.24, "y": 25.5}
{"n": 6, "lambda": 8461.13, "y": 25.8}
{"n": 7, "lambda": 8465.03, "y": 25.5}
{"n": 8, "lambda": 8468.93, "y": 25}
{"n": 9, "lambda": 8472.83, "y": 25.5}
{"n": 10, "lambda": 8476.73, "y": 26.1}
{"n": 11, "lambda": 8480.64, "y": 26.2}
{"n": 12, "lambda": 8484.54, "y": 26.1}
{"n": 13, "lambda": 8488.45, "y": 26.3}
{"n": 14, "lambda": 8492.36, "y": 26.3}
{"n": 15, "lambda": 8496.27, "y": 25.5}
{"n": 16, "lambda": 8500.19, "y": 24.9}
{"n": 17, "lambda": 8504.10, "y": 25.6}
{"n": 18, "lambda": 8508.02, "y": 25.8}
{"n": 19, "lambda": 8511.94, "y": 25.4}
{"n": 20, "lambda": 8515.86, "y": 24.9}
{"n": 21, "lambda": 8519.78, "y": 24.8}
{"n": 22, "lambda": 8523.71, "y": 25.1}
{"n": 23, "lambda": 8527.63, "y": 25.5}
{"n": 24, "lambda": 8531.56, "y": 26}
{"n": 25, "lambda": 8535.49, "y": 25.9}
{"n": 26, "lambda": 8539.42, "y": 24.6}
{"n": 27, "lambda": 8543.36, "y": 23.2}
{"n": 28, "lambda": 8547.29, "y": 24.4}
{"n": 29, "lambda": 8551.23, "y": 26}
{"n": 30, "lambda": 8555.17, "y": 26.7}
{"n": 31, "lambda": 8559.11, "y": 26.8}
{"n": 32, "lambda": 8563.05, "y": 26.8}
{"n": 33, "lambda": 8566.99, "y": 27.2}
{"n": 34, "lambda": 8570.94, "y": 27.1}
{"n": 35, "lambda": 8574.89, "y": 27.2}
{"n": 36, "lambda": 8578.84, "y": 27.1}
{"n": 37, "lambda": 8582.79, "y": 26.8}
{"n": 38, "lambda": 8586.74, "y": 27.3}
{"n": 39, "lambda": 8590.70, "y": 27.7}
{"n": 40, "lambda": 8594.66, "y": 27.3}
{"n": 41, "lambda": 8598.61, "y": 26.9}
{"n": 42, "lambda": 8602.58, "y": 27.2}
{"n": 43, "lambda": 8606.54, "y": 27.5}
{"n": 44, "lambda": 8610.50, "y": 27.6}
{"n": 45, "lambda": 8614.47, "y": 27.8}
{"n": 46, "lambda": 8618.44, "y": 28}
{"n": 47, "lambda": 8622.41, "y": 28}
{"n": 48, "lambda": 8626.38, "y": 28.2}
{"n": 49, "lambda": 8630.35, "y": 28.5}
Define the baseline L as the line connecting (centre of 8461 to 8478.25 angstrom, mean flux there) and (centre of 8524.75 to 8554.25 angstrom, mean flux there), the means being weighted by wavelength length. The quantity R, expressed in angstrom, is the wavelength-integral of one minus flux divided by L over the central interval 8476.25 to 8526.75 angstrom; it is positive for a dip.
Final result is -0.5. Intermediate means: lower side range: 25.5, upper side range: 25.1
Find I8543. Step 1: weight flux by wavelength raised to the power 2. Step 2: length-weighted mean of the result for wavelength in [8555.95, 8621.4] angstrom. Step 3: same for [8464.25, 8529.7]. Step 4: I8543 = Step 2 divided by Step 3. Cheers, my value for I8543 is 1.09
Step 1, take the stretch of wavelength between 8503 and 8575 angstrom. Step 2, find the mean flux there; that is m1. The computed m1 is 25.7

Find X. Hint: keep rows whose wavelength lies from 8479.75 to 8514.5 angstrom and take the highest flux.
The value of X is 26.3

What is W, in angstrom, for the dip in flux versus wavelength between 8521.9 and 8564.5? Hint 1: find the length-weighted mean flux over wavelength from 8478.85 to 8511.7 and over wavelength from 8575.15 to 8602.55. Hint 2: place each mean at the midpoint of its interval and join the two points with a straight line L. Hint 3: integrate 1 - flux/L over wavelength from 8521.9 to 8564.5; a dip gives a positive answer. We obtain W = 1.58 angstrom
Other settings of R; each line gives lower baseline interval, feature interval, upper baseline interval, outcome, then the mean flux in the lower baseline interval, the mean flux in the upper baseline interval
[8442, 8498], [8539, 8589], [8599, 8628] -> 1.5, 26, 27.7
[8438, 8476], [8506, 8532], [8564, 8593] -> 1.2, 25.9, 27.2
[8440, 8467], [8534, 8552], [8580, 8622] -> 1.5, 26.1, 27.4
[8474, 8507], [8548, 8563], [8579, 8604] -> 0.2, 25.9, 27.2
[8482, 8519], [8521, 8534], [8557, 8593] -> 0.3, 25.6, 27.1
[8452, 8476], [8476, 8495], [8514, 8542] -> -0.6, 25.5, 25.2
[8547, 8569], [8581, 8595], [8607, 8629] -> 0.0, 26.5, 27.9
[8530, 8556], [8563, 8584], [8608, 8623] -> -0.6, 25.2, 27.8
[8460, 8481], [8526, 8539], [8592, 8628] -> 0.4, 25.6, 27.6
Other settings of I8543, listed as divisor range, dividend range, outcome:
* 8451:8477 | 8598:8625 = 1.12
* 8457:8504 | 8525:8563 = 1.01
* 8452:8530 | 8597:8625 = 1.11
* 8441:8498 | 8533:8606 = 1.04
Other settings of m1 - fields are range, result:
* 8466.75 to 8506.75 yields 25.7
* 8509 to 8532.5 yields 25.3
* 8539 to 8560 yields 25.3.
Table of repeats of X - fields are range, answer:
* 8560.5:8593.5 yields 27.7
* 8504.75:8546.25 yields 26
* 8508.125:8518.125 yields 25.4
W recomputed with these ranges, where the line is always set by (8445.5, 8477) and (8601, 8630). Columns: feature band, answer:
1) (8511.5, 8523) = 0.7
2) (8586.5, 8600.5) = 0.1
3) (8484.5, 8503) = 0.3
